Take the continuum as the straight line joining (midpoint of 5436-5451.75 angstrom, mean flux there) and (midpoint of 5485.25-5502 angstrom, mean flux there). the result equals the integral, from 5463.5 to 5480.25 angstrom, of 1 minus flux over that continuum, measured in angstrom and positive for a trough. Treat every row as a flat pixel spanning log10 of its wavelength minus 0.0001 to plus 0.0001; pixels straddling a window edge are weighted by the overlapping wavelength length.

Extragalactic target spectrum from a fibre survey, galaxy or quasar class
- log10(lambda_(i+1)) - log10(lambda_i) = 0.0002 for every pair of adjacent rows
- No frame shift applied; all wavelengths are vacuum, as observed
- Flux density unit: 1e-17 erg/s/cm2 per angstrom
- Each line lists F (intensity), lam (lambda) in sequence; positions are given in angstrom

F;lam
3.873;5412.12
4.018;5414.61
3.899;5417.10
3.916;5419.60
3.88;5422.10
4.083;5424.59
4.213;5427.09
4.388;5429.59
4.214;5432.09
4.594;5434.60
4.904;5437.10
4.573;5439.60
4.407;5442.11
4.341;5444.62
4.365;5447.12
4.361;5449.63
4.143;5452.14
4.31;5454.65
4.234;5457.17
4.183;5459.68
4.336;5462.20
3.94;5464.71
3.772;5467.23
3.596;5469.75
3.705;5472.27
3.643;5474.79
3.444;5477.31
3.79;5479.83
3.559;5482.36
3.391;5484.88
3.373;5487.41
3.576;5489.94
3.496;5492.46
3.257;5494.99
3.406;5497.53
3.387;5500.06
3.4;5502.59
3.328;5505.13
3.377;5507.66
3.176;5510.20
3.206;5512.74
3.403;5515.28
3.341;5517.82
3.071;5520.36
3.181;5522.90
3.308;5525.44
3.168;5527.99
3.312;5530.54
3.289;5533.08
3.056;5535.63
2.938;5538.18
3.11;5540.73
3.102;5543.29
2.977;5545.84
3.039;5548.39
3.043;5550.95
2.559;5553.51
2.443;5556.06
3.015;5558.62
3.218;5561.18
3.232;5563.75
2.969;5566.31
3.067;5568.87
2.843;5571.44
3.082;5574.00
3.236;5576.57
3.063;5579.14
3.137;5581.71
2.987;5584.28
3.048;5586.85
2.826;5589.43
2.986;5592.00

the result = 0.8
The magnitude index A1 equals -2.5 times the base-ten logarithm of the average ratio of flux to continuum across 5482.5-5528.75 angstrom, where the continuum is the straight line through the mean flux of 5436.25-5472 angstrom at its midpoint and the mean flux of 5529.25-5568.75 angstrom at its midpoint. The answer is 0.07 mag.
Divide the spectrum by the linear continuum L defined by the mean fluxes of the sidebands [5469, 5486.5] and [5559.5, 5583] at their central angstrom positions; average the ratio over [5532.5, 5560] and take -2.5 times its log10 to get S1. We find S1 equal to 0.096 mag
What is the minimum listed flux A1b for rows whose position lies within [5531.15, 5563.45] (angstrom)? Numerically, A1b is 2.443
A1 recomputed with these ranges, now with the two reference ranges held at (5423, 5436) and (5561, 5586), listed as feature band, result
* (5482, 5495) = 0.103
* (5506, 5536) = 0.087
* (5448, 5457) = -0.043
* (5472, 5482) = 0.075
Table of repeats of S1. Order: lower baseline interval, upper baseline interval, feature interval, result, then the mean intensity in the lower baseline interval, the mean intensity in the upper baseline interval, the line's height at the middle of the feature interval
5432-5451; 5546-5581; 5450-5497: 0.09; 4.48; 2.99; 4.09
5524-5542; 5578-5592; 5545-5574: 0.05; 3.17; 3.01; 3.09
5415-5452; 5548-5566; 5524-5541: 0.01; 4.29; 2.93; 3.2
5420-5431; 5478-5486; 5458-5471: -0.06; 4.13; 3.57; 3.75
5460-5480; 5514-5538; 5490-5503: 0.04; 3.8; 3.22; 3.53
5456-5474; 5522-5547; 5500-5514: 0.05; 3.96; 3.14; 3.47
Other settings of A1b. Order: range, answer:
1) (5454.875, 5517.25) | 3.176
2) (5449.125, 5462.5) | 4.143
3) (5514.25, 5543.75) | 2.938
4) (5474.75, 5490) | 3.373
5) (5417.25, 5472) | 3.596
